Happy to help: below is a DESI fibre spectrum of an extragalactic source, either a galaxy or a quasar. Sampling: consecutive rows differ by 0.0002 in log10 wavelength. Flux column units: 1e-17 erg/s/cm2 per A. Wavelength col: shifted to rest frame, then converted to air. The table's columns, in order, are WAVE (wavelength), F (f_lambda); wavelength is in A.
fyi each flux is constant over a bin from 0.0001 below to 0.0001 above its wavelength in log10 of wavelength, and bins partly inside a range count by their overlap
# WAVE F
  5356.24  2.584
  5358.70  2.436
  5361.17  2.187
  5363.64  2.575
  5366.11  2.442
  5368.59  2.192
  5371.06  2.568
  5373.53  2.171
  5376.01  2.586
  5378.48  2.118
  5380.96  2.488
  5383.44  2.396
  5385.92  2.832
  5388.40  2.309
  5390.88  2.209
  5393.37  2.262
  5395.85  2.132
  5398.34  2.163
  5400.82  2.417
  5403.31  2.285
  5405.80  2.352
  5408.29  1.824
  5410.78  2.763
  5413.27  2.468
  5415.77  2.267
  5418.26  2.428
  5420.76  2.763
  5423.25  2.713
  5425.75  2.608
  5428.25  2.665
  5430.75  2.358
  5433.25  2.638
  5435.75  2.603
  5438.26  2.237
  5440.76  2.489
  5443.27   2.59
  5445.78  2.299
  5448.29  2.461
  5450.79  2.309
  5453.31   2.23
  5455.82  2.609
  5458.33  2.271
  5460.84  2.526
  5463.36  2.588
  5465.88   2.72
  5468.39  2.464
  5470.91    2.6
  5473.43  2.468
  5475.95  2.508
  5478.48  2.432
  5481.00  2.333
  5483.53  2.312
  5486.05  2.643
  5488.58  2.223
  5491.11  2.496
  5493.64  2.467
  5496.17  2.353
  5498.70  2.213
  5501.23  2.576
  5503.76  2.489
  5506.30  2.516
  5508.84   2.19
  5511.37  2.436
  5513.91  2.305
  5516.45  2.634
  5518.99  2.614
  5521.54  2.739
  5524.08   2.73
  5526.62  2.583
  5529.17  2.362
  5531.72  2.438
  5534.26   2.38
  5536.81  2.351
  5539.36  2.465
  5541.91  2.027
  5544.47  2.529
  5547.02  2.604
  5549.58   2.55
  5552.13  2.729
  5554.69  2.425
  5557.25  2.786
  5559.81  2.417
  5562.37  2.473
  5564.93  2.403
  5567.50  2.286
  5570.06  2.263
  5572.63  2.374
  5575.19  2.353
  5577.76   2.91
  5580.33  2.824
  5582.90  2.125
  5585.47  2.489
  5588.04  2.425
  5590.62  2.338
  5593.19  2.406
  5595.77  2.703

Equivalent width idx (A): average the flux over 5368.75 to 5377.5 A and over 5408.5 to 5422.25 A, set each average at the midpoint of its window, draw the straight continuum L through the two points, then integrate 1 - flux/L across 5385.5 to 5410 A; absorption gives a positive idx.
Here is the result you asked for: 1.83 A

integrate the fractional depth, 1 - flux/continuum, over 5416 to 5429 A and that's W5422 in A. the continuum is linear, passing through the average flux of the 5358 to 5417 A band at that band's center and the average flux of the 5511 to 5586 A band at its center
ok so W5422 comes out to -1.2 A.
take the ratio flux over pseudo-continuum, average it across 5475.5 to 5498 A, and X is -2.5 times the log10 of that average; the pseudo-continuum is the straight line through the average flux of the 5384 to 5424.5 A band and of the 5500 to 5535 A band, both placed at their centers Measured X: 0.03 mag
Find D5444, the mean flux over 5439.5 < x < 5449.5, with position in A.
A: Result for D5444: 2.46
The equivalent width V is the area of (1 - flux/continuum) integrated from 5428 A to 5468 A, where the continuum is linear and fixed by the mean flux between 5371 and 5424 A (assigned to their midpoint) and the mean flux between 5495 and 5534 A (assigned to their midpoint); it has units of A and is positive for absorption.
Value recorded -0.8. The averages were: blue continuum 2.38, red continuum 2.48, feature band 2.47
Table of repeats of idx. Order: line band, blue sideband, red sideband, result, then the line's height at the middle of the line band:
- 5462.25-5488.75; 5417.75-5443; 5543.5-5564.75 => 0.67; 2.56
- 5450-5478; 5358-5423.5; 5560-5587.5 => -0.89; 2.41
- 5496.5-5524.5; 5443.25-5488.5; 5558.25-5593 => -0.40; 2.45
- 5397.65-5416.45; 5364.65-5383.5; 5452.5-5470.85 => 0.75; 2.42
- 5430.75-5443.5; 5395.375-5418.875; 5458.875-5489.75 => -0.55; 2.39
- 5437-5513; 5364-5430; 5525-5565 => 0.20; 2.44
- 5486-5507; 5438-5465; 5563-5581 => 0.16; 2.45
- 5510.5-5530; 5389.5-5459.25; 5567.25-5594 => -1.02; 2.43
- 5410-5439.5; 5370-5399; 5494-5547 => -1.93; 2.38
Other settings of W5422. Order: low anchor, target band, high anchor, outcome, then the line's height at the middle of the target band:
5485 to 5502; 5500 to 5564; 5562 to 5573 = -3.0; 2.38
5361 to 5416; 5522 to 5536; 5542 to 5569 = -0.2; 2.47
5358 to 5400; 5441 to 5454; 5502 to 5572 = 0.1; 2.41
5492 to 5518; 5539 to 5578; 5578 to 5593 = -0.1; 2.45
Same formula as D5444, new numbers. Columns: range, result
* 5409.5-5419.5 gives 2.48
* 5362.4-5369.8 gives 2.4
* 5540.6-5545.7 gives 2.27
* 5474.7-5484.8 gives 2.4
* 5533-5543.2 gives 2.3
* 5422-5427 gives 2.66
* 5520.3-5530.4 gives 2.6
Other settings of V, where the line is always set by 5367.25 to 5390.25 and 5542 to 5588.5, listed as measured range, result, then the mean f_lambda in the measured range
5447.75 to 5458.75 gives 0.3 A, 2.38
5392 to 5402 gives 0.7 A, 2.24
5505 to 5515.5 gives 0.4 A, 2.37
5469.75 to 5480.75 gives -0.2 A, 2.48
